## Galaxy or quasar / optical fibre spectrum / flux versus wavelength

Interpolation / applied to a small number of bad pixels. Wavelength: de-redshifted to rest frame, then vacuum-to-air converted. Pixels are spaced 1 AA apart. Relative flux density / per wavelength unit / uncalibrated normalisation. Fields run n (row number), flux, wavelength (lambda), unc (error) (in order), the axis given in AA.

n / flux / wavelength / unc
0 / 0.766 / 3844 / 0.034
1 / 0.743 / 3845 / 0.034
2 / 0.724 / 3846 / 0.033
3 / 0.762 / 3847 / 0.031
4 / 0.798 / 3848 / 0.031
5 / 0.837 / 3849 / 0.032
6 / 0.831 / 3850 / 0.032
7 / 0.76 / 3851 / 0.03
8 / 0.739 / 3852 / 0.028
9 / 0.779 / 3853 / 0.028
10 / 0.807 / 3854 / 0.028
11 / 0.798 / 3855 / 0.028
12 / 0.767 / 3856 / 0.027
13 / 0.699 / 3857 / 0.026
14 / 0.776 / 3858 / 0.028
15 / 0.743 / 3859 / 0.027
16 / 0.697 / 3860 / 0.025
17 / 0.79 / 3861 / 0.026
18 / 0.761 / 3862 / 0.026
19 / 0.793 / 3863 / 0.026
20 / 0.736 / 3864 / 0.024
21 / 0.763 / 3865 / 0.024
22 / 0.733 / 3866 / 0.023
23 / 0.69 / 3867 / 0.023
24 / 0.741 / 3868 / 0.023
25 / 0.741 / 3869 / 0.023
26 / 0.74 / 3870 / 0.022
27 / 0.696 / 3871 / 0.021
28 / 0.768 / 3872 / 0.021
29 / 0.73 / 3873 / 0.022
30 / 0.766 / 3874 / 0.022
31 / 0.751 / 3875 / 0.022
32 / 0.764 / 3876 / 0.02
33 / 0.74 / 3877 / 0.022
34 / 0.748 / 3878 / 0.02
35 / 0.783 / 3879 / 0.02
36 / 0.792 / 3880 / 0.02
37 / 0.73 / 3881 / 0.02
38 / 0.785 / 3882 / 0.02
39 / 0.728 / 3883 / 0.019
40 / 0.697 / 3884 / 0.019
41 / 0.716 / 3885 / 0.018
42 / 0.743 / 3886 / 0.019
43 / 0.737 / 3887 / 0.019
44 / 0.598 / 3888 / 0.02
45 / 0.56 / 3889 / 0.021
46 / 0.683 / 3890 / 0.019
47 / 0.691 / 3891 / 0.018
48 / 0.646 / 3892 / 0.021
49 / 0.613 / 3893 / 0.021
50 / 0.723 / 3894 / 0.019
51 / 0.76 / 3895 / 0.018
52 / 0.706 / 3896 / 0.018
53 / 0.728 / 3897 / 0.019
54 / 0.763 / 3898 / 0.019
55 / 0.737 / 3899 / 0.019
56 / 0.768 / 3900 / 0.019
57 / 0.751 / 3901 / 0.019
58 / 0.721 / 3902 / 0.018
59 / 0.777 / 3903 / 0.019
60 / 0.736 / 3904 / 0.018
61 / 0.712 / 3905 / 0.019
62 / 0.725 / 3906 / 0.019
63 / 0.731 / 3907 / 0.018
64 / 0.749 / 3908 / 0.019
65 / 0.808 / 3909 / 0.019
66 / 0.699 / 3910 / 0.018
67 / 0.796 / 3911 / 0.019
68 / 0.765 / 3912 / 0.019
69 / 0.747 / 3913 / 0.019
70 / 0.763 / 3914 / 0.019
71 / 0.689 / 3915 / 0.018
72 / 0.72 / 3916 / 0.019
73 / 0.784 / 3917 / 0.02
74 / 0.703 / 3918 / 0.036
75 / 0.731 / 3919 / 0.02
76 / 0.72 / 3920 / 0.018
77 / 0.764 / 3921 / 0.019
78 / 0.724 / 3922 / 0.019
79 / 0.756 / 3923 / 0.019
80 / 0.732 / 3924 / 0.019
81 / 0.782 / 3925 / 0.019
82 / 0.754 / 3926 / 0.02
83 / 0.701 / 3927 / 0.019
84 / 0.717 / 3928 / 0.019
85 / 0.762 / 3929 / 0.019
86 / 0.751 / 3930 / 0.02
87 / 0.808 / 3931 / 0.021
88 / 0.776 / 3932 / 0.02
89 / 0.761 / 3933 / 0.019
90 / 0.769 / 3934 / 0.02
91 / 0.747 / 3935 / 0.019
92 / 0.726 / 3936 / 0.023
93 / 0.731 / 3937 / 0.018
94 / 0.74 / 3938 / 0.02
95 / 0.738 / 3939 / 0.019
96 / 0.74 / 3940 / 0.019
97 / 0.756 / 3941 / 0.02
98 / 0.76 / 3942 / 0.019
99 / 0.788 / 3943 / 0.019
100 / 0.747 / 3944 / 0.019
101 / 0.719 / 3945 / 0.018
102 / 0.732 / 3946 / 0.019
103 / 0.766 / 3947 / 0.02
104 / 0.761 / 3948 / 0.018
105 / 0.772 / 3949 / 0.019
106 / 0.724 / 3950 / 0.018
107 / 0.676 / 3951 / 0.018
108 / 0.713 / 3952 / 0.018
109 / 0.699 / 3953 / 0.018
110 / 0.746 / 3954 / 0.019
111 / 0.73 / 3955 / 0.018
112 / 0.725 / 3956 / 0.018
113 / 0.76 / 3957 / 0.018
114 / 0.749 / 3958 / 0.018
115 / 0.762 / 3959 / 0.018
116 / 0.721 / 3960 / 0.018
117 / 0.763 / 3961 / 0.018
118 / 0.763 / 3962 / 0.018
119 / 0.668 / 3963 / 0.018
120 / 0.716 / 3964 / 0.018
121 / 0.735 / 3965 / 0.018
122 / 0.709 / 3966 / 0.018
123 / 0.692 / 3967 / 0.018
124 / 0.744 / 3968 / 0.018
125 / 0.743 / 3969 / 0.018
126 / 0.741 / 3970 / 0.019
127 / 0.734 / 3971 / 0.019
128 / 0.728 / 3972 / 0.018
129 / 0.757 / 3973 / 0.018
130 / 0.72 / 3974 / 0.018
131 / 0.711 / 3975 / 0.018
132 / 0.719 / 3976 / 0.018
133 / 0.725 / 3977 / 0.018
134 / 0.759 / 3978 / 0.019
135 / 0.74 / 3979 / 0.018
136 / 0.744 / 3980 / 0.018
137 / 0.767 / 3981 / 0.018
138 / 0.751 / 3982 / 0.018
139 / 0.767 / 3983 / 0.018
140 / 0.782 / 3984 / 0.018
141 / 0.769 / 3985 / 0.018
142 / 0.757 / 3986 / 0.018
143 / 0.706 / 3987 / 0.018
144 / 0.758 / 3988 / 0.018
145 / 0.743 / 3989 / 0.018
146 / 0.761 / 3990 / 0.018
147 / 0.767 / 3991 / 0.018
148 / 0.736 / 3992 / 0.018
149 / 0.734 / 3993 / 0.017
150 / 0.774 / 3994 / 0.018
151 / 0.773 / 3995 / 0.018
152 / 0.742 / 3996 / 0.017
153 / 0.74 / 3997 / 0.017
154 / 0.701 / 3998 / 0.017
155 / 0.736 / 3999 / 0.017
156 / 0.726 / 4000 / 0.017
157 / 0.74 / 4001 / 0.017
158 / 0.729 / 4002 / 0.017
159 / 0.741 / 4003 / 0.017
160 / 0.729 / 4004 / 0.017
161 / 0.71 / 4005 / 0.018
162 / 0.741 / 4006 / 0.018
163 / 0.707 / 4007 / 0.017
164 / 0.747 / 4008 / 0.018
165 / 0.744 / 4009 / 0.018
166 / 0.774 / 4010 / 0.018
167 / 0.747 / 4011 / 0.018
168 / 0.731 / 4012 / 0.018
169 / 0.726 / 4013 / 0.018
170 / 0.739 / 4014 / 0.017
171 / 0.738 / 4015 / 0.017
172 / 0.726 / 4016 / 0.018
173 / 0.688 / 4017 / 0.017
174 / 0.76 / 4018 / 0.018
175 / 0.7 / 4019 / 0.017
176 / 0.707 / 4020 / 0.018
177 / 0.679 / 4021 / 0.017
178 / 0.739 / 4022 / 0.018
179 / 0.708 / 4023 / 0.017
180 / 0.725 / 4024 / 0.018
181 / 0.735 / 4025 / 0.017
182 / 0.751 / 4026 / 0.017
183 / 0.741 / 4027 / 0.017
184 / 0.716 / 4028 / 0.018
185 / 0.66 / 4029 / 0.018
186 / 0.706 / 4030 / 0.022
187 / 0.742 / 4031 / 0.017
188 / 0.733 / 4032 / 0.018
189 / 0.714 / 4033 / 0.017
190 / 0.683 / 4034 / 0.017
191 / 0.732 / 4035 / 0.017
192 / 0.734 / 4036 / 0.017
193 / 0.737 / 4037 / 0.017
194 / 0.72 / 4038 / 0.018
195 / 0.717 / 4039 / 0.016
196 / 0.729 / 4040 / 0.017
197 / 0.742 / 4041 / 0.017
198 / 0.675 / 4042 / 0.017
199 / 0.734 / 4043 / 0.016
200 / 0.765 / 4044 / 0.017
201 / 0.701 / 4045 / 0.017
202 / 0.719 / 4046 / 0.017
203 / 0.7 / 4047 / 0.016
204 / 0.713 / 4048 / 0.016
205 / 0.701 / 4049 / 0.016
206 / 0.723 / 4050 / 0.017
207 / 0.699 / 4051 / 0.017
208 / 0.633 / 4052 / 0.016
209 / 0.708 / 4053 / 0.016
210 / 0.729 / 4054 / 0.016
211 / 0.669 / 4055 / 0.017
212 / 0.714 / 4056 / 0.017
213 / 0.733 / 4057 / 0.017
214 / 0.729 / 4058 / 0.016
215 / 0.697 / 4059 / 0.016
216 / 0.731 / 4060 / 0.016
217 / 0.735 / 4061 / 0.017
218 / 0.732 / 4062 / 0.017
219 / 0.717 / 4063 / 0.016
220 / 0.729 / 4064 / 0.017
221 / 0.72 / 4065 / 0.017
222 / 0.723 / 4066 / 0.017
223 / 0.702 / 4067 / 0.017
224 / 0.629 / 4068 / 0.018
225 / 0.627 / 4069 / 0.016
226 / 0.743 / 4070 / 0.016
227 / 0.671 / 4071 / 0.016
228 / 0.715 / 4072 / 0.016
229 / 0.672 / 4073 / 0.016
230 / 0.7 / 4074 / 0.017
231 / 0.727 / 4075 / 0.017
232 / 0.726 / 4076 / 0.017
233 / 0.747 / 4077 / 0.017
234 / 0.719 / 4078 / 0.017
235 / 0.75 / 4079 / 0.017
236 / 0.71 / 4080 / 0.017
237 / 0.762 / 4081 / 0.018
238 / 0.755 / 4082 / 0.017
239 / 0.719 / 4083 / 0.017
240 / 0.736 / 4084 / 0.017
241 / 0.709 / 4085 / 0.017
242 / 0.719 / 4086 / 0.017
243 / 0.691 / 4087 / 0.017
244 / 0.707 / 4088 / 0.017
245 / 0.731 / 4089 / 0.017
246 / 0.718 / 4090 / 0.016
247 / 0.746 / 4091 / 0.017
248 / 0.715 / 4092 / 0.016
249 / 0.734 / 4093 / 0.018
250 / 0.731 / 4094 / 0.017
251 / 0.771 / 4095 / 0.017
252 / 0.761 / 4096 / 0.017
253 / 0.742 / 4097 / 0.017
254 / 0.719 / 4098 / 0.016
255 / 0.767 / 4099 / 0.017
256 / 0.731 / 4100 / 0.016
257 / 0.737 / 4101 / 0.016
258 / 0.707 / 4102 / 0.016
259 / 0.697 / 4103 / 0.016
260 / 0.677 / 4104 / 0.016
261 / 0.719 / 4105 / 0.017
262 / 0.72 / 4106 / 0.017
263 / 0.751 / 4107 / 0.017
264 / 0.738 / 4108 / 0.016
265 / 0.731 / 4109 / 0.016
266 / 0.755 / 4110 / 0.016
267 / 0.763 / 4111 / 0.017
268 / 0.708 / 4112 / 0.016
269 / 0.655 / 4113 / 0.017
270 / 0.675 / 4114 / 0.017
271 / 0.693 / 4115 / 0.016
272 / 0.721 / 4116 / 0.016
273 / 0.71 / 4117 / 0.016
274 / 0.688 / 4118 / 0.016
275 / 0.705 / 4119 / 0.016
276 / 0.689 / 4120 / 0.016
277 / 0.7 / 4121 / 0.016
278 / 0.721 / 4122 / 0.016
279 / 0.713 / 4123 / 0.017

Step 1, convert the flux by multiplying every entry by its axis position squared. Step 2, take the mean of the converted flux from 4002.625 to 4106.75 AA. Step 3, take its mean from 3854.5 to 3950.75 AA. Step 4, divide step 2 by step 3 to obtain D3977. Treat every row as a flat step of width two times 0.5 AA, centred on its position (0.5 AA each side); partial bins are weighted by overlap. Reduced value 1.05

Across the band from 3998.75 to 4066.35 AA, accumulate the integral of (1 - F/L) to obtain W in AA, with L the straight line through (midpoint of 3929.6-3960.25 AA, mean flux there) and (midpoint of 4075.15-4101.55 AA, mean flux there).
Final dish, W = 1.5 AA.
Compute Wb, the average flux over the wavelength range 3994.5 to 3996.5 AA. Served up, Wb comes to 0.758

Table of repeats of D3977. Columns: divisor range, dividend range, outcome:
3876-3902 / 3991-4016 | 1.09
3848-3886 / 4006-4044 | 1.04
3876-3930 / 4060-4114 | 1.08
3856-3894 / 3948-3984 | 1.06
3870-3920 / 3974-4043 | 1.06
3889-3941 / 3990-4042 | 1.04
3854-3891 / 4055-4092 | 1.08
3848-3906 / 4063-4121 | 1.08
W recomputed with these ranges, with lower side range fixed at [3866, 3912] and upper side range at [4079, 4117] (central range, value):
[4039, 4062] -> 0.4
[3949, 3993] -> -0.6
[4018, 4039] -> 0.2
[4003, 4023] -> 0.0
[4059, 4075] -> 0.5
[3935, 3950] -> -0.4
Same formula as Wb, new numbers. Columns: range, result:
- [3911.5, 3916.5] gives 0.737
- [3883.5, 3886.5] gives 0.719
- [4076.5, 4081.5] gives 0.738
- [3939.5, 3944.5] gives 0.758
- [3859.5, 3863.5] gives 0.76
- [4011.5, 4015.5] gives 0.733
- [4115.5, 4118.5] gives 0.706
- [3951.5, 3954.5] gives 0.719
